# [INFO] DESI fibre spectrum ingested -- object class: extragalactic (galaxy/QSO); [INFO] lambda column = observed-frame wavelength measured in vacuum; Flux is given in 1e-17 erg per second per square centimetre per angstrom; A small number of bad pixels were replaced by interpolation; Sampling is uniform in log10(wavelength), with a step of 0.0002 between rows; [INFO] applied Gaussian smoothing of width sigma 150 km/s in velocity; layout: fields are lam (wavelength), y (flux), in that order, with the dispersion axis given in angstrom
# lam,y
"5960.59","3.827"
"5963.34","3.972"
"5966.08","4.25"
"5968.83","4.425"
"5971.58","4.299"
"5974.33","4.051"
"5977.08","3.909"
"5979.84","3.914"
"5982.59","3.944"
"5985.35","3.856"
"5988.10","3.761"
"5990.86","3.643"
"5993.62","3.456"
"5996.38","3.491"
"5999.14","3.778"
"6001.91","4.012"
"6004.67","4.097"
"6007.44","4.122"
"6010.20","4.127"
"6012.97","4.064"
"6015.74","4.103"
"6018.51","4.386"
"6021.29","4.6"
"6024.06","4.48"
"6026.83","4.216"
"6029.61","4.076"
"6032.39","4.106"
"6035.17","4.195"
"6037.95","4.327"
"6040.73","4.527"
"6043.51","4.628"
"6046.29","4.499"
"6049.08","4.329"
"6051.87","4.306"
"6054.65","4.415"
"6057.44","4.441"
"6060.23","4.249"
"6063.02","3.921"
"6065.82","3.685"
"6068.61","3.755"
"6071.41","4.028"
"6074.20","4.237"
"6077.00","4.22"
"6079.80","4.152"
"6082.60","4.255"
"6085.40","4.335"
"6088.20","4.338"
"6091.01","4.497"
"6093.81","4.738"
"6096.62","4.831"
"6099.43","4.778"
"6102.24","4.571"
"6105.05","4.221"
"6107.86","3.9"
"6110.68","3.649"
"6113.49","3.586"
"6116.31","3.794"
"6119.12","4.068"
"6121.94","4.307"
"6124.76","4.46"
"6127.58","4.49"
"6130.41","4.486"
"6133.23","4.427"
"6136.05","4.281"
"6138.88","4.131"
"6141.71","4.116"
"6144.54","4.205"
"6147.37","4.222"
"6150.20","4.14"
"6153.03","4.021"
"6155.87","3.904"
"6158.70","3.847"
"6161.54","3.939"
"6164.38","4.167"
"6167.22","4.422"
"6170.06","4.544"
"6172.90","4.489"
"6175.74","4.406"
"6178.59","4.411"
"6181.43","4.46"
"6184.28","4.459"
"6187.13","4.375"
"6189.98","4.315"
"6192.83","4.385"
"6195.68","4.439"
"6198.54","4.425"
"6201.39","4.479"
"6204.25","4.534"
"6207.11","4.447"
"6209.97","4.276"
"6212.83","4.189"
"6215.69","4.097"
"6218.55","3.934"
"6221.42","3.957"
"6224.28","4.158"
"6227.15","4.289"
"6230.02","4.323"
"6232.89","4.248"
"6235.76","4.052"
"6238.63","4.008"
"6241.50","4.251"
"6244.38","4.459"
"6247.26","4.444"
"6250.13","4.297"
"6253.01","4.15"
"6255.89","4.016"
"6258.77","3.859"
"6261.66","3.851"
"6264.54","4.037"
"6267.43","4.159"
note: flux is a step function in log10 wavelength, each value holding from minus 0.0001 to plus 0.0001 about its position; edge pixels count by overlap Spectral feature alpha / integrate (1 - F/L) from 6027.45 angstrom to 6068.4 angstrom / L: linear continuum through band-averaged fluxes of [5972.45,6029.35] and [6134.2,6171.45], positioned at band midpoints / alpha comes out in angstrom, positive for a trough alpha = -2.0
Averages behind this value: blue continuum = 4.01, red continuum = 4.15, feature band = 4.25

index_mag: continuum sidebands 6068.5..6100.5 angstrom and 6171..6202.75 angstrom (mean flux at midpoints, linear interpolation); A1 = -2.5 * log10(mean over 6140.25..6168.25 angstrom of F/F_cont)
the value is 0.080 mag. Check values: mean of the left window 4.37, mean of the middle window 4.09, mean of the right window 4.42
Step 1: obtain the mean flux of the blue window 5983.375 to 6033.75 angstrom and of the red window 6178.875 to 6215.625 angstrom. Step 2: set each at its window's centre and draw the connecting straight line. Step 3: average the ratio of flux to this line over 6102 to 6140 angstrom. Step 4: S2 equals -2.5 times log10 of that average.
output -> 0.021 mag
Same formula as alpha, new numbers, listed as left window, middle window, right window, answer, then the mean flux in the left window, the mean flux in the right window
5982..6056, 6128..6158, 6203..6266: -0.3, 4.13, 4.17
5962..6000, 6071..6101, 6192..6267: -2.8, 3.91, 4.21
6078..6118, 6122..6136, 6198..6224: -0.6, 4.26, 4.25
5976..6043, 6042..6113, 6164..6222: -1.8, 4.06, 4.35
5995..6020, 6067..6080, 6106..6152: 0.1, 4.02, 4.14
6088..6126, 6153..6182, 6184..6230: 0.3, 4.26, 4.29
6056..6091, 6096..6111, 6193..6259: -0.6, 4.15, 4.24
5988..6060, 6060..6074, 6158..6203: 1.0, 4.17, 4.36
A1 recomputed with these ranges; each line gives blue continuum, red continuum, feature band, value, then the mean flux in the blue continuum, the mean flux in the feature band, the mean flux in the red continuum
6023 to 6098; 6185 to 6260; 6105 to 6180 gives 0.03 mag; 4.29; 4.17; 4.25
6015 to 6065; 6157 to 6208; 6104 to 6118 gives 0.14 mag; 4.32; 3.83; 4.36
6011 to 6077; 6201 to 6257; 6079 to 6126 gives -0.01 mag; 4.24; 4.26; 4.23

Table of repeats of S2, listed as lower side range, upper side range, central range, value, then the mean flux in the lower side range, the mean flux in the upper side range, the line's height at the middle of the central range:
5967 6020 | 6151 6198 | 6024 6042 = -0.06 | 3.97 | 4.29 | 4.04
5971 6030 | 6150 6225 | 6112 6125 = 0.05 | 4.01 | 4.27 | 4.18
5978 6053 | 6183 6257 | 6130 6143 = -0.02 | 4.11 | 4.27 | 4.21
